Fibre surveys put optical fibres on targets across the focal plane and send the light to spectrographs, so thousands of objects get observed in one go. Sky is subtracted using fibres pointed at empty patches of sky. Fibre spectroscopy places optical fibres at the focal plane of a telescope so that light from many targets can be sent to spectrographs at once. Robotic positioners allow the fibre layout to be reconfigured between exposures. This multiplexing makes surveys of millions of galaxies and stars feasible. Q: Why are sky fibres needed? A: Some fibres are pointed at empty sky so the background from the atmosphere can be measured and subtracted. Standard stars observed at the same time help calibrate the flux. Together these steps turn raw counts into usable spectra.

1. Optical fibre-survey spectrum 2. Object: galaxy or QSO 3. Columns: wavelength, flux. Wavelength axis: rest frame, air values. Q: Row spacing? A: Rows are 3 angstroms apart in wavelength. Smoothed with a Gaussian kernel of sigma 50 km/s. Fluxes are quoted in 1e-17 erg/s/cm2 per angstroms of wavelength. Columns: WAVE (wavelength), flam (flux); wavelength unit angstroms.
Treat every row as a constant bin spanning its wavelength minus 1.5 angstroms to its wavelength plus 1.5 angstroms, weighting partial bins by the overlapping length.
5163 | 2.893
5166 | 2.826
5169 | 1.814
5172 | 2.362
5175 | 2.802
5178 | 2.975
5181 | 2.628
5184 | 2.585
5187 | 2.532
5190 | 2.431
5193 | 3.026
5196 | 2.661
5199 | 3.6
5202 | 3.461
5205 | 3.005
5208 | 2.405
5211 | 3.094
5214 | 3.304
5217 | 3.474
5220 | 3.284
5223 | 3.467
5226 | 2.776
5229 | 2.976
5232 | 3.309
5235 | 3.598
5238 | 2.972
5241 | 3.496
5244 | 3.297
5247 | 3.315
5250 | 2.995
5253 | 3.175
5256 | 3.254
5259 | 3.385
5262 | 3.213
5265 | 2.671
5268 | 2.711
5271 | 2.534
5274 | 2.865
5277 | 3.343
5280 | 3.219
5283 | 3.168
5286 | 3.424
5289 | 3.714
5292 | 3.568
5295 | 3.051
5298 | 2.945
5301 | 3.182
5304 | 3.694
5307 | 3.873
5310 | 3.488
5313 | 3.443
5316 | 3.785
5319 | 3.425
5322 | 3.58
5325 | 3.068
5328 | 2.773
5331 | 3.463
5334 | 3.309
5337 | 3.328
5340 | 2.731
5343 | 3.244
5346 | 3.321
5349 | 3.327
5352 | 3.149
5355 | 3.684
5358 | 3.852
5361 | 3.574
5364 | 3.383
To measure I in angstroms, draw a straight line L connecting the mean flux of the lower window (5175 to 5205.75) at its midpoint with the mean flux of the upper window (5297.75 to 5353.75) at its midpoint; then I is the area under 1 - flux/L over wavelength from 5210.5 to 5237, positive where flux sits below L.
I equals -2.31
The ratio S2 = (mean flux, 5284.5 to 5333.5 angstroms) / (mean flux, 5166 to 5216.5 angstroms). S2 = 1.2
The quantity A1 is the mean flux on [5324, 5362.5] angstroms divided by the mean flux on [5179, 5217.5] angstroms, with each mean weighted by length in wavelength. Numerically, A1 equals 1.13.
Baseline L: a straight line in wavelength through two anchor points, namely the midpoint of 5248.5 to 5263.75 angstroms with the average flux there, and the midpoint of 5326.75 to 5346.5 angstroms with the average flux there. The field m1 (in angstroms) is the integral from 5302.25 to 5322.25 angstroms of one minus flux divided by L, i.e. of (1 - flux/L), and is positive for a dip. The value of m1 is -2.74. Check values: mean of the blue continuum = 3.2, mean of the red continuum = 3.16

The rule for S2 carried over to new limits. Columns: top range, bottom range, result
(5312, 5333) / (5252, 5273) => 1.13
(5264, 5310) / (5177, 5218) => 1.09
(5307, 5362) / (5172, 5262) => 1.10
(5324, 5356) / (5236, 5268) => 1.02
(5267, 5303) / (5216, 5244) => 0.97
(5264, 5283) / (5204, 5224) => 0.93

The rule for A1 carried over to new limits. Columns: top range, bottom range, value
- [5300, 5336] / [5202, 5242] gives 1.08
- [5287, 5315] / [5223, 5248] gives 1.07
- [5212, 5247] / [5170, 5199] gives 1.21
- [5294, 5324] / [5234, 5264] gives 1.06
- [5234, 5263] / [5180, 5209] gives 1.15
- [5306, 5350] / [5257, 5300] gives 1.07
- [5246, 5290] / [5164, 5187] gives 1.21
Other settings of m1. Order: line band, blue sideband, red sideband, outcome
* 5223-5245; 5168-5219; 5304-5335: -1.3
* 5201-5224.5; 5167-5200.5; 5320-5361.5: -3.3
